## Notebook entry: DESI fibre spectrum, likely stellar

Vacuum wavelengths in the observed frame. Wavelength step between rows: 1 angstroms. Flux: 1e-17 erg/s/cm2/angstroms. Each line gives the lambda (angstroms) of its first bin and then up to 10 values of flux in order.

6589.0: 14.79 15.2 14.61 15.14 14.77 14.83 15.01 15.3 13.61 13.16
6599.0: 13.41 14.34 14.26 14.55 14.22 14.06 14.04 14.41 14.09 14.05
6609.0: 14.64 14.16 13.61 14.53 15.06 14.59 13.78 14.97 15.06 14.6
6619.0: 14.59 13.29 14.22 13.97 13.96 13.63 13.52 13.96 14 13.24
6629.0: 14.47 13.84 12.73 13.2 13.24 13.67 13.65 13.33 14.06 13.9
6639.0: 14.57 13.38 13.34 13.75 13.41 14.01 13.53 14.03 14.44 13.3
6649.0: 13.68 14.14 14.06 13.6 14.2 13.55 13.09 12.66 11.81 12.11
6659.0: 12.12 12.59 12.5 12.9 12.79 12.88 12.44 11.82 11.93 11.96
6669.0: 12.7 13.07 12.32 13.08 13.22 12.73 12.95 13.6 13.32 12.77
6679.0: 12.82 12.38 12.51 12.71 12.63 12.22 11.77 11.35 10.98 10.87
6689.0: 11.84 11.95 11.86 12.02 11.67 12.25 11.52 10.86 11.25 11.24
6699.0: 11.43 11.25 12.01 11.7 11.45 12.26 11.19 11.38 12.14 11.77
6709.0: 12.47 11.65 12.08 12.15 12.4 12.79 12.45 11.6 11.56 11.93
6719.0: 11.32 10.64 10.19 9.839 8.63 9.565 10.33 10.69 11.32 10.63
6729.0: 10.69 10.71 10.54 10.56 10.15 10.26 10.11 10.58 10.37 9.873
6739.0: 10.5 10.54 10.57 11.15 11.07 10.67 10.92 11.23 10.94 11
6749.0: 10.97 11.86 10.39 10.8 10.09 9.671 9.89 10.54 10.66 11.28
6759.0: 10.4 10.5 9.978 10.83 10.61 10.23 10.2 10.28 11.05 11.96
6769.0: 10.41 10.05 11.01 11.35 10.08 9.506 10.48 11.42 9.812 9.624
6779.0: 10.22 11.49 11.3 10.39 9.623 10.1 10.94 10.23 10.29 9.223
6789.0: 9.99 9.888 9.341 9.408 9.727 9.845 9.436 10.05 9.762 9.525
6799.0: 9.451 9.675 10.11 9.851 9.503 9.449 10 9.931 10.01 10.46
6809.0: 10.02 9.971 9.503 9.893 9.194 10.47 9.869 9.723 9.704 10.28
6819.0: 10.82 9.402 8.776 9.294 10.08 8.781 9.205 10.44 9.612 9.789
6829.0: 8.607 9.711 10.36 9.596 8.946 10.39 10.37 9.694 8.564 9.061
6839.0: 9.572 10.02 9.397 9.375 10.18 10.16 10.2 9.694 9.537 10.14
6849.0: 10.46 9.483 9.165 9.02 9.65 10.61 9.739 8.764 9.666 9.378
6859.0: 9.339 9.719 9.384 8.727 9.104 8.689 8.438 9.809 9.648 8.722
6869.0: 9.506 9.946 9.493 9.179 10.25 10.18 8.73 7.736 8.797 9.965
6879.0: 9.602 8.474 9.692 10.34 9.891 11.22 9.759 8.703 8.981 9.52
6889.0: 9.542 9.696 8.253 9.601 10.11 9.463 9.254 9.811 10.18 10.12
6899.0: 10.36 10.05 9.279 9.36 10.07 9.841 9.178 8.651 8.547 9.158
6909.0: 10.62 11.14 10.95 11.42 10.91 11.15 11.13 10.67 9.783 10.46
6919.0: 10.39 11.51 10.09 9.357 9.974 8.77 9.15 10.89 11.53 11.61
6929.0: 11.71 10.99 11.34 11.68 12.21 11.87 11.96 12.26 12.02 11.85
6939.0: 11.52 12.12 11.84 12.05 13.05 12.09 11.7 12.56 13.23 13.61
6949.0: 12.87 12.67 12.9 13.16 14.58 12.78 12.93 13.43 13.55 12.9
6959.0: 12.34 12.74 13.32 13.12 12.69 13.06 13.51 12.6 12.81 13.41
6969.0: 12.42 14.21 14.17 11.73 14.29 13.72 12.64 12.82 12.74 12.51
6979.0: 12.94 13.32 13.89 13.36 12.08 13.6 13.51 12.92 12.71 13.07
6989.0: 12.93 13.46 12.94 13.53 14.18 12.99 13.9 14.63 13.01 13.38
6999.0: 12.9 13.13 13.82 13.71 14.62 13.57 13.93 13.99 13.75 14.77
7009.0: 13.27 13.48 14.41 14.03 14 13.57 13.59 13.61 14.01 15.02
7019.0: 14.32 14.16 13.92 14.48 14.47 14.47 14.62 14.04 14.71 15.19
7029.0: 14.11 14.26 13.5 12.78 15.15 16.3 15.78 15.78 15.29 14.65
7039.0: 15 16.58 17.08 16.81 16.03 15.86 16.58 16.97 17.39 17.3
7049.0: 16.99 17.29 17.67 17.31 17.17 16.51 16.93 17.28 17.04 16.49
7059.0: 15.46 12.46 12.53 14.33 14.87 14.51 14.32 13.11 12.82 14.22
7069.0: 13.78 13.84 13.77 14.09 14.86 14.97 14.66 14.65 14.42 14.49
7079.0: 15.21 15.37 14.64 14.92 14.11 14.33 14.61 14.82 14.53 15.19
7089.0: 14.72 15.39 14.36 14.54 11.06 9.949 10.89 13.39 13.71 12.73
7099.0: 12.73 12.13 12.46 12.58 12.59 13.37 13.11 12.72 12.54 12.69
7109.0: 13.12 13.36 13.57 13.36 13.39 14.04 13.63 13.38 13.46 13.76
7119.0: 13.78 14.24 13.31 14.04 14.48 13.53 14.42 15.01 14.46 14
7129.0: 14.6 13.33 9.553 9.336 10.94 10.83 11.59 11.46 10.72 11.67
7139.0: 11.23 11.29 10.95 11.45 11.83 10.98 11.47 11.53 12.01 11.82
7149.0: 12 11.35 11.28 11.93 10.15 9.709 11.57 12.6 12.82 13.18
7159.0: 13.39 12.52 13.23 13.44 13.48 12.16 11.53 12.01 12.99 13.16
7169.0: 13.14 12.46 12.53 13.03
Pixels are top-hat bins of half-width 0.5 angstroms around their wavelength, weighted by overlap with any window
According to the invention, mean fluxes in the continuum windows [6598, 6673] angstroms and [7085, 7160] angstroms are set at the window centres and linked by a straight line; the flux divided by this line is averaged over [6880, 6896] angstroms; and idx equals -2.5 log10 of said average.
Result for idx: 0.342 mag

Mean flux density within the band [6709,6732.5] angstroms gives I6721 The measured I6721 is 11.1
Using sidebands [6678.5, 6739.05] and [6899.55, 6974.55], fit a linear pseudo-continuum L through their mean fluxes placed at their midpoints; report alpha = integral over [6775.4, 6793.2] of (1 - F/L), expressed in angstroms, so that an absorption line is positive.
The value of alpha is 2.0 angstroms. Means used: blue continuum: 11.3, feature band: 10.2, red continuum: 11.7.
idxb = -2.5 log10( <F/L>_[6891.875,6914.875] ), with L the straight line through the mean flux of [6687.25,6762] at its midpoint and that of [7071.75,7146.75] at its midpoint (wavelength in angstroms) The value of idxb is 0.202 mag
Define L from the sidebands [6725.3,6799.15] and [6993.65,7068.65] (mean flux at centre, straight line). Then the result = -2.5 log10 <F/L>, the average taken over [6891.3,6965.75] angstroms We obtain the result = 0.16 mag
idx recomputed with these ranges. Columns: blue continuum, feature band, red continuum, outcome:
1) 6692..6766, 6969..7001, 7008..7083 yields 0.076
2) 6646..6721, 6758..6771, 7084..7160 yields 0.169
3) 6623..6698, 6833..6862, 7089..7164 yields 0.305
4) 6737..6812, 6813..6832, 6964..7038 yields 0.140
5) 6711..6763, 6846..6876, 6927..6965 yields 0.241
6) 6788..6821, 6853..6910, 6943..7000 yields 0.191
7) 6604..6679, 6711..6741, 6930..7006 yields 0.232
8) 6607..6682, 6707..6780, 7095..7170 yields 0.226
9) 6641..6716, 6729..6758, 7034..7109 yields 0.206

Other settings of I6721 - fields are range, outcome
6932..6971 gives 12.7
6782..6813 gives 9.84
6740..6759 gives 10.7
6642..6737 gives 12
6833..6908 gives 9.52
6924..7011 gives 12.9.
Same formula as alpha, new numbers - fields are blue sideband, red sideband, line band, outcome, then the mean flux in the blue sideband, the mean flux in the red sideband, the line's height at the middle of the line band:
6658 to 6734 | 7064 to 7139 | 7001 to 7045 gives -5.0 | 11.8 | 13.4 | 13.1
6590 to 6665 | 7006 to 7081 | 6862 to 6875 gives 4.6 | 13.8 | 15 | 14.5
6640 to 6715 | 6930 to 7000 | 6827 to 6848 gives 5.0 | 12.5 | 12.9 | 12.7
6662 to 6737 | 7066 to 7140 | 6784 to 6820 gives 6.7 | 11.7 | 13.4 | 12.1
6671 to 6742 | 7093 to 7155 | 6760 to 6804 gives 5.6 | 11.5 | 12.4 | 11.7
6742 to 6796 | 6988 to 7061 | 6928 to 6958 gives 2.2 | 10.4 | 14.8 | 13.4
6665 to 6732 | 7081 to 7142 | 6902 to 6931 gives 4.9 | 11.7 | 13.1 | 12.4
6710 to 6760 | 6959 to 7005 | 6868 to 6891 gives 5.2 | 10.8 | 13.3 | 12.2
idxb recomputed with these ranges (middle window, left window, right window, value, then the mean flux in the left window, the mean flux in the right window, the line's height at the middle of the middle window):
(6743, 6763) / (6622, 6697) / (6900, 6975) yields 0.17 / 12.9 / 11.7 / 12.5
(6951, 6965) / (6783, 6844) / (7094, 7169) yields -0.19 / 9.75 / 12.5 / 11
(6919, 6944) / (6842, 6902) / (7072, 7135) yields -0.07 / 9.54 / 13.5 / 10.6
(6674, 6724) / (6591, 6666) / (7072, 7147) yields 0.16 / 13.8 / 13.2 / 13.7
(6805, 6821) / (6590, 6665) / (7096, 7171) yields 0.32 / 13.8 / 12.6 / 13.4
